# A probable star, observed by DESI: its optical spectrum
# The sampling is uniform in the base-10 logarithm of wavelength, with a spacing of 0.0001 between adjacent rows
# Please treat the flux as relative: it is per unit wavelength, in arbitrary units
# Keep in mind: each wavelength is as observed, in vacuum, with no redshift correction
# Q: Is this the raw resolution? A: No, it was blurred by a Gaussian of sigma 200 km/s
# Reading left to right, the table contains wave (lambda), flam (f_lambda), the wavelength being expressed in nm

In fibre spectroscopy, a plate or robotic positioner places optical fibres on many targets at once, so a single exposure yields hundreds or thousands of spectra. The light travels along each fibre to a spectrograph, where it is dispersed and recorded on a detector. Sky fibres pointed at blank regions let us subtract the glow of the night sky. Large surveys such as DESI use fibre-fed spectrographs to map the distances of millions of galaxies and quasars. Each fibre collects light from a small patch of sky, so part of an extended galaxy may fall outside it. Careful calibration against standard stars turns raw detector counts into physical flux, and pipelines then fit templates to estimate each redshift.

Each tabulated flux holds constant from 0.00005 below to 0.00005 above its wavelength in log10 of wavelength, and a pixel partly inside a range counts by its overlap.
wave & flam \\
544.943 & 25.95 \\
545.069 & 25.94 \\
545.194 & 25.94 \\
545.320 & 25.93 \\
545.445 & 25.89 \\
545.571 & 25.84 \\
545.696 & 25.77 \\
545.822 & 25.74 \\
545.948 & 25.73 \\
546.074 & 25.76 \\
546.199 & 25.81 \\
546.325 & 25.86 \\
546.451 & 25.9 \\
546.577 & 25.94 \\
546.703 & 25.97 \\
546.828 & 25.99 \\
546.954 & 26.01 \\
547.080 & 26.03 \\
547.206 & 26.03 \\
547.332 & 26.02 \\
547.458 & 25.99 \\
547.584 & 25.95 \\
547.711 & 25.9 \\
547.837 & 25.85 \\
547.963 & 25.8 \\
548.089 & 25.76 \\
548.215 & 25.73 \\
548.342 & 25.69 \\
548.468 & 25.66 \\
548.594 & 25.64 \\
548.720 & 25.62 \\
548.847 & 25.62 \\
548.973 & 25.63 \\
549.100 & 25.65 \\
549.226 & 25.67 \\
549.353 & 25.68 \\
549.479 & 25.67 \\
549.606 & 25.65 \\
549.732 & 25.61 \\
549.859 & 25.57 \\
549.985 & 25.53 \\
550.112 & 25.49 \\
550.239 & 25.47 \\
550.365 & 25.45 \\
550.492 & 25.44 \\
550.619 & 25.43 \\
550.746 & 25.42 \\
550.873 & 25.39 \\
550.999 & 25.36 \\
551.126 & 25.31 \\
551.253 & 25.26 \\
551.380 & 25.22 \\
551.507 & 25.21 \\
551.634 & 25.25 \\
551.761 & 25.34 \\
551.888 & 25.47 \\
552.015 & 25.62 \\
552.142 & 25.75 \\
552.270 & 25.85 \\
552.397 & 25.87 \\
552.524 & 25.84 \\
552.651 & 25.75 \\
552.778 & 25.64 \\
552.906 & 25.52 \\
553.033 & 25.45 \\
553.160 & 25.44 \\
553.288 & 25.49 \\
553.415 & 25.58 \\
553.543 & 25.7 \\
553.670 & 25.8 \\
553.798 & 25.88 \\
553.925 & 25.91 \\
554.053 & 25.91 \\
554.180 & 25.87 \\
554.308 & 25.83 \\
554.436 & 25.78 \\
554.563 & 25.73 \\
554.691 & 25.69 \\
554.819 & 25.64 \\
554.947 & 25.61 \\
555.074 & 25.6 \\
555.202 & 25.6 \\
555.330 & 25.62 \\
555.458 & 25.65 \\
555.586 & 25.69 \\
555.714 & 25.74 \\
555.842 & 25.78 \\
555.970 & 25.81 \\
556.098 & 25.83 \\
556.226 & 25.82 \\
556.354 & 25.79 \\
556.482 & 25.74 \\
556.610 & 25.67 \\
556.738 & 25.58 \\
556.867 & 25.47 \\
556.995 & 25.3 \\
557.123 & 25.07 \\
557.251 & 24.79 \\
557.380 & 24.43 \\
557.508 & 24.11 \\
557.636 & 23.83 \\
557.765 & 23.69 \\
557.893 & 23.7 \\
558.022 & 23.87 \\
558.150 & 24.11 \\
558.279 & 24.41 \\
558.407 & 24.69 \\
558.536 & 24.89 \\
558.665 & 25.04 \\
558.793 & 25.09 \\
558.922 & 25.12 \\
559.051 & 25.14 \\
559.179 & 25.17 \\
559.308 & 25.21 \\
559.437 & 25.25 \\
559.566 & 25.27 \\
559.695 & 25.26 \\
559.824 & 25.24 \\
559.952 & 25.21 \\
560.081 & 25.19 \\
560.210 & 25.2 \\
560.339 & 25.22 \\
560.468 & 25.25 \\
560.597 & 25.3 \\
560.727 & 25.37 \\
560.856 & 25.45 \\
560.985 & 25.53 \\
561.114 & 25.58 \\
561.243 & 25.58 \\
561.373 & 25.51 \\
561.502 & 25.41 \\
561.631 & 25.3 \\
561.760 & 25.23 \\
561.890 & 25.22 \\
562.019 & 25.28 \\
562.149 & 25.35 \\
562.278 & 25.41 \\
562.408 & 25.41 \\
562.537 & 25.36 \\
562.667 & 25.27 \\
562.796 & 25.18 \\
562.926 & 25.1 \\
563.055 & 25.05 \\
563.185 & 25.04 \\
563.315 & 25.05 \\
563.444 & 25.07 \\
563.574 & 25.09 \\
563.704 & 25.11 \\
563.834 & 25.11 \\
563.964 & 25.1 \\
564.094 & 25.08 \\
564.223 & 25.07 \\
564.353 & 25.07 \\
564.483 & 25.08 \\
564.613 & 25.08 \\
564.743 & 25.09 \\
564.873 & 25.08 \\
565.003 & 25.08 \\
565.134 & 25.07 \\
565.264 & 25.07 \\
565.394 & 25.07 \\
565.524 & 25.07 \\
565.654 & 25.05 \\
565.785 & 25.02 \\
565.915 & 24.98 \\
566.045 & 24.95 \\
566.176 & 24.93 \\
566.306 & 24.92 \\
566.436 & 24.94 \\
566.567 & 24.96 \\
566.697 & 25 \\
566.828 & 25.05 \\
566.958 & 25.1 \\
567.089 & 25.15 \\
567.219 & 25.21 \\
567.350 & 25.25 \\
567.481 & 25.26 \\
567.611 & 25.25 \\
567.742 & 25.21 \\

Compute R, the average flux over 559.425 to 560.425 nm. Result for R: 25.2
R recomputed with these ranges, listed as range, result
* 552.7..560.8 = 25.3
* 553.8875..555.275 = 25.7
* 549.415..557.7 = 25.5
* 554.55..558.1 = 25.2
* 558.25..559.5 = 25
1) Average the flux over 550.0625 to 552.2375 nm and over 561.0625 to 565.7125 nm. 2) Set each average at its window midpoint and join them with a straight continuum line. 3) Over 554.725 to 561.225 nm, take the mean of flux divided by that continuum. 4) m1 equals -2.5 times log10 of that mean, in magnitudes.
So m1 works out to 0.00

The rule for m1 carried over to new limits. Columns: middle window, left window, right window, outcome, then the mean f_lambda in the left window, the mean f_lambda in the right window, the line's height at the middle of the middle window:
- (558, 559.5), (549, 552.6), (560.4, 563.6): 0.022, 25.5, 25.3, 25.4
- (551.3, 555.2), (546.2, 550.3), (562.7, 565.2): -0.004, 25.8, 25.1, 25.5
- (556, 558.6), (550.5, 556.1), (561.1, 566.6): 0.025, 25.6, 25.1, 25.4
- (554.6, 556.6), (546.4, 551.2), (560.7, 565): -0.010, 25.7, 25.2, 25.5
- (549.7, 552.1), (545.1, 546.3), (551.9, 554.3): 0.014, 25.8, 25.7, 25.7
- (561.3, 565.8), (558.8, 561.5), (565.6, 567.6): 0.000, 25.3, 25.1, 25.2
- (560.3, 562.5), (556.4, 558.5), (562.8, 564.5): -0.019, 24.7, 25.1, 24.9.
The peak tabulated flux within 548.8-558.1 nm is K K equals 25.91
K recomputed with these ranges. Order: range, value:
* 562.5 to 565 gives 25.36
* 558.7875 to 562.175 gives 25.58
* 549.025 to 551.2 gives 25.68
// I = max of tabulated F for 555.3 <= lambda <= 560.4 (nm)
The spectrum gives 25.83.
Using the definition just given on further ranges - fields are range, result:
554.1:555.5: 25.87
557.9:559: 25.12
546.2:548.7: 26.03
